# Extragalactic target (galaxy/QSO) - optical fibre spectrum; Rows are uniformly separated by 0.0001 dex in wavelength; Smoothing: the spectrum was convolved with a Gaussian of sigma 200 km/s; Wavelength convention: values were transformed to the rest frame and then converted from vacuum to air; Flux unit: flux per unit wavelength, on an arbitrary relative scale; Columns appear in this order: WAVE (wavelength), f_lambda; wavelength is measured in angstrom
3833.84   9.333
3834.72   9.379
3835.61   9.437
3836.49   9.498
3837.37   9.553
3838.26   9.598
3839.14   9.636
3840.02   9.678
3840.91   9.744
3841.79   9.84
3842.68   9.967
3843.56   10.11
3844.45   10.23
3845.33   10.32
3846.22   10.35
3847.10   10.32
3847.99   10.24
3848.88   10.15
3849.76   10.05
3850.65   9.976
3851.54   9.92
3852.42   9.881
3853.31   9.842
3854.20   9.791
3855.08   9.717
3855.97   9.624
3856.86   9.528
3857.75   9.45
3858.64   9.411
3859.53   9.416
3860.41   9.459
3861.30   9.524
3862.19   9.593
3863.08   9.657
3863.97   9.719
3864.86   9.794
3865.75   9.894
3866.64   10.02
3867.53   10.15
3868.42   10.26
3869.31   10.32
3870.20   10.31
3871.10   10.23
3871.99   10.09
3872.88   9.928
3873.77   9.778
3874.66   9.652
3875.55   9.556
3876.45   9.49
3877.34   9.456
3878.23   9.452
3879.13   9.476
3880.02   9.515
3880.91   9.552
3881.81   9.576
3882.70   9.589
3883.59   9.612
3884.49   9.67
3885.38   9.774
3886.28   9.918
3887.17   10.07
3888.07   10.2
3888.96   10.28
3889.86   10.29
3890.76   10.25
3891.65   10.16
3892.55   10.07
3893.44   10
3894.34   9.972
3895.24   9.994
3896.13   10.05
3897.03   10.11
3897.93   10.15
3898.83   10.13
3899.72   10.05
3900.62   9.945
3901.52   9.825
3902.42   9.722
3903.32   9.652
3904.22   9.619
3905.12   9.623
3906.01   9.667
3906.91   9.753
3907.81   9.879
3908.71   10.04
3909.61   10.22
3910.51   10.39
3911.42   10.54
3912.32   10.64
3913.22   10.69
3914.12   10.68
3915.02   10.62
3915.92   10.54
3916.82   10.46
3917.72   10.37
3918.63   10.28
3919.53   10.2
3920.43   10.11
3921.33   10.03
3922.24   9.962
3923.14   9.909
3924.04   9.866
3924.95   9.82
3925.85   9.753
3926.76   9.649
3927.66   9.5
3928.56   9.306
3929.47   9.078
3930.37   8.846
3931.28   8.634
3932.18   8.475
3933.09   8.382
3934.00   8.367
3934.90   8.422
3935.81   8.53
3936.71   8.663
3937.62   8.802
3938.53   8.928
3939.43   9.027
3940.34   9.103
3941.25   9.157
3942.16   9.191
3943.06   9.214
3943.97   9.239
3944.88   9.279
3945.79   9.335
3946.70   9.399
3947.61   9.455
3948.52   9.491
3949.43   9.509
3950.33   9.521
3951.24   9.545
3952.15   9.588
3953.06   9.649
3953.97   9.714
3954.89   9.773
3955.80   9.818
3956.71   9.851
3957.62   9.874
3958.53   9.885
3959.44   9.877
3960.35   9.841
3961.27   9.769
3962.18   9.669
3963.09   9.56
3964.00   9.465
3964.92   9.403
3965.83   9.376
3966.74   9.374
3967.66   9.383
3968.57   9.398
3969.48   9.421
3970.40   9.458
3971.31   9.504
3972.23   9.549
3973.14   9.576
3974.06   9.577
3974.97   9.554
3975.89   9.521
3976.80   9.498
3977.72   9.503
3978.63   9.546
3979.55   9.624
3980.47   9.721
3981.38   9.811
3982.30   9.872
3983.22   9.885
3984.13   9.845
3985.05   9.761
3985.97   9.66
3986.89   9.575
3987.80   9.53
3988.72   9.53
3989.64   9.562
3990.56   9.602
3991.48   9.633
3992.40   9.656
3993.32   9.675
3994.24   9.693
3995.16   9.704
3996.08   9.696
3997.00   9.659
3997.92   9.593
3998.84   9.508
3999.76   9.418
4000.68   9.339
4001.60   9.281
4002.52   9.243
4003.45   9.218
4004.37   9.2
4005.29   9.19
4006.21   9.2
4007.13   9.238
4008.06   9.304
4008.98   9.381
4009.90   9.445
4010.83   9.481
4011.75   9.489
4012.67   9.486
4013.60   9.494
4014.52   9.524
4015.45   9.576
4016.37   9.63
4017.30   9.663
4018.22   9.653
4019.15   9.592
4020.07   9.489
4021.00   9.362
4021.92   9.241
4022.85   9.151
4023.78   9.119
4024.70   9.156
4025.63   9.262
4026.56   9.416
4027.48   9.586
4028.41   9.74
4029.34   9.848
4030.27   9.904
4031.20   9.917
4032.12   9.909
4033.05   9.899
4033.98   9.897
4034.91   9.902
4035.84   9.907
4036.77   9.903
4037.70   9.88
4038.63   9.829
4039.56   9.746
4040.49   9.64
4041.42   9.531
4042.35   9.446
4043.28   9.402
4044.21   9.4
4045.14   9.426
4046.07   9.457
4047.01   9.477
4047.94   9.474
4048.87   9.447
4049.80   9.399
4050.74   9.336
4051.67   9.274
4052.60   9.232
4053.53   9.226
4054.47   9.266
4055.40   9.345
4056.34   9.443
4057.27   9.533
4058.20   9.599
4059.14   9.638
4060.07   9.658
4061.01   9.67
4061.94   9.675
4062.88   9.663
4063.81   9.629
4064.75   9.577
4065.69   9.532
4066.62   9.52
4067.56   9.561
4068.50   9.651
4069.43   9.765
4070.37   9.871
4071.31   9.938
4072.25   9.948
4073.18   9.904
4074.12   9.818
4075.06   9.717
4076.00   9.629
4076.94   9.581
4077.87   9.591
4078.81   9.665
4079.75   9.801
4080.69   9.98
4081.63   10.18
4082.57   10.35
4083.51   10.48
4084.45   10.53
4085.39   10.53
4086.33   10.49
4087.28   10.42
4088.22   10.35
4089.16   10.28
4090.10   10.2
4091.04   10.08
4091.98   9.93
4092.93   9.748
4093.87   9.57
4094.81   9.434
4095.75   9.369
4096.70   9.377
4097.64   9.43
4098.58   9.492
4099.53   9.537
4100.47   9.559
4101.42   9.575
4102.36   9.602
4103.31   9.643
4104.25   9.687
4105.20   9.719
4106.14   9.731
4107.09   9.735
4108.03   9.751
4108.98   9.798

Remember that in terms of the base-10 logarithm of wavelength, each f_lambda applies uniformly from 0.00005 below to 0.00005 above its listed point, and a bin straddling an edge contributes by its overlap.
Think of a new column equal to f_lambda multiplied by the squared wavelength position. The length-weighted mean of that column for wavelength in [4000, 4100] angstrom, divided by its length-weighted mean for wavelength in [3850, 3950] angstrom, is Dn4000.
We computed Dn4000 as 1.07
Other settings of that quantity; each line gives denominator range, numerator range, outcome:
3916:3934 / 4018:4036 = 1.05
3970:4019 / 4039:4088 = 1.05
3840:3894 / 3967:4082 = 1.05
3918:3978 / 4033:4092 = 1.09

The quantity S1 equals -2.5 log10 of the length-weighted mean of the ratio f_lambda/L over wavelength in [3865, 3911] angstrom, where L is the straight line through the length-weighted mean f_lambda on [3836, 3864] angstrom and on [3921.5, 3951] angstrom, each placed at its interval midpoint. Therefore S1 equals -0.04 mag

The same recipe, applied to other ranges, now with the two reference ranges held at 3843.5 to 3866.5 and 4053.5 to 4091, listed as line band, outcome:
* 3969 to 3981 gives 0.033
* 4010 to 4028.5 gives 0.044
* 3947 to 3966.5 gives 0.022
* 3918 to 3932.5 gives 0.026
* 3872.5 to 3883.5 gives 0.028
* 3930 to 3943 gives 0.126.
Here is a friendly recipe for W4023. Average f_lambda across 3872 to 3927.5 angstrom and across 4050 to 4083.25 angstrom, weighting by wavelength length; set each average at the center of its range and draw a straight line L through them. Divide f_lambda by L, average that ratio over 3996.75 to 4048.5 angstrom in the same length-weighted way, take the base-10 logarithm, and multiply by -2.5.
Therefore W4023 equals 0.02 mag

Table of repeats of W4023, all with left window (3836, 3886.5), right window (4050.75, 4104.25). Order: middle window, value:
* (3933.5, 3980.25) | 0.042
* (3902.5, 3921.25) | -0.043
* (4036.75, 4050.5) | 0.024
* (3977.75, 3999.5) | 0.012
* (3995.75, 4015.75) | 0.041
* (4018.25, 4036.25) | 0.019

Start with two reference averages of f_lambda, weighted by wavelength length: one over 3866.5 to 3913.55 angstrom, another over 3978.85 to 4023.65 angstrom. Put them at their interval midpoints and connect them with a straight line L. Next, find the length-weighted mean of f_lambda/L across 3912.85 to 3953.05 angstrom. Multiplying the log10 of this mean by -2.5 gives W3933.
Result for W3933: 0.03 mag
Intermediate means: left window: 9.95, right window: 9.52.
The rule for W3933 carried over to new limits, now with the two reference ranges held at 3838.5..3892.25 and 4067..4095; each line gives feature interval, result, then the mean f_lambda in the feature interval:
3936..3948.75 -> 0.09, 9.14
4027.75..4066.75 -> 0.04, 9.6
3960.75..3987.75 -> 0.04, 9.58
